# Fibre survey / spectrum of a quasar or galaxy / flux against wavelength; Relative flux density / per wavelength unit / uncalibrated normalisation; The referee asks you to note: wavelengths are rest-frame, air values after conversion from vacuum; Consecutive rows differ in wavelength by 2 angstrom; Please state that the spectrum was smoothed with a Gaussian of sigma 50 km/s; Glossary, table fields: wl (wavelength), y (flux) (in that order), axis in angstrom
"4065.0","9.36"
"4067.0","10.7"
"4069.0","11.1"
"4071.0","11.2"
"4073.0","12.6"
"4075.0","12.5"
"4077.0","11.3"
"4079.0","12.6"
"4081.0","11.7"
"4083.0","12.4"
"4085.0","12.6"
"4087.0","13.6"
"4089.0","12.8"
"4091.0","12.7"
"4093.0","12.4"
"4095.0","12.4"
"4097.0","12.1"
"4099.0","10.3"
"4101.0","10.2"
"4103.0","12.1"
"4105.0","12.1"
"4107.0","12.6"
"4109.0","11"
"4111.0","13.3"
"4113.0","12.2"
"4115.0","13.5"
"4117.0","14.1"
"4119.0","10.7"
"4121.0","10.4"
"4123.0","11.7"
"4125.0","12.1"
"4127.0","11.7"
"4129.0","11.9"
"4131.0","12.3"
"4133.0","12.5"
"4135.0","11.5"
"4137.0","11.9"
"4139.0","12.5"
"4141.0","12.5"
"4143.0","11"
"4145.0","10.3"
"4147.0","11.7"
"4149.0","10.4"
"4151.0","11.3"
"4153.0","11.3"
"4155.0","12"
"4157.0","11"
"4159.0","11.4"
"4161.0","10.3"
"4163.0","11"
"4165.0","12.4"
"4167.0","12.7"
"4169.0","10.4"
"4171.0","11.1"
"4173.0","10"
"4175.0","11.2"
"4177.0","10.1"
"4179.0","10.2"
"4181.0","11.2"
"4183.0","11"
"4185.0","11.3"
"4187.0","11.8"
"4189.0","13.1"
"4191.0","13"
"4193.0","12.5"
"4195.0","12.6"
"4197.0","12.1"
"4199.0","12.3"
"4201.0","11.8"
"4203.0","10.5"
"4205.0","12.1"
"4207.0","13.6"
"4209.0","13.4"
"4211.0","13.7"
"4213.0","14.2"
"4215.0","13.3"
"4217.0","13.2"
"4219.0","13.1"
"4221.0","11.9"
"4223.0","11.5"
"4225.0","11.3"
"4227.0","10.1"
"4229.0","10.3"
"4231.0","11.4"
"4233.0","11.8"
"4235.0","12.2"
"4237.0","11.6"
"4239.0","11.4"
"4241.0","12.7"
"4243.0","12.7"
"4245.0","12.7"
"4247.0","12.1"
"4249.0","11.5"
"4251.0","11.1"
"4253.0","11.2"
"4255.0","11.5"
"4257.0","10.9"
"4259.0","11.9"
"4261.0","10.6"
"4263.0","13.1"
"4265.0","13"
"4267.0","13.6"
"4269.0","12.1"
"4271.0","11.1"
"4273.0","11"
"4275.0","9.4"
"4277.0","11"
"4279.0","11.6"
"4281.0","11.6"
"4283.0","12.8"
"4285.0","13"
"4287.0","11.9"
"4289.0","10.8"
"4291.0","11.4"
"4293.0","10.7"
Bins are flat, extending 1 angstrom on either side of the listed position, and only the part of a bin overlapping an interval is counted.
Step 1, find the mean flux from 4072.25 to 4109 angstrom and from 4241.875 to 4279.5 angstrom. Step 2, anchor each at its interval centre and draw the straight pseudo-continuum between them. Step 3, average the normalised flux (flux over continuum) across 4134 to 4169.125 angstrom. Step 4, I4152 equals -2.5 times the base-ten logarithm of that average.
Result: 0.05 mag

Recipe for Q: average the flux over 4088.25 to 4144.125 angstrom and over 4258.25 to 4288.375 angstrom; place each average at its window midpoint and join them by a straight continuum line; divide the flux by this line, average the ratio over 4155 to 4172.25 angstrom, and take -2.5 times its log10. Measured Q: 0.06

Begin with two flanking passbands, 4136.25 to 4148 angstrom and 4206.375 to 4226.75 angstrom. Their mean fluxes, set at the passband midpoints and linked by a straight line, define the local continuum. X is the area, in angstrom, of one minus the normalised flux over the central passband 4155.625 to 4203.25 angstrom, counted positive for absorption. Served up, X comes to 2.9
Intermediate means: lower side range 11.6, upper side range 12.8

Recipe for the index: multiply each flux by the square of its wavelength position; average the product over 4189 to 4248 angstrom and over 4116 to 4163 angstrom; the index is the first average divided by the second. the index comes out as 1.10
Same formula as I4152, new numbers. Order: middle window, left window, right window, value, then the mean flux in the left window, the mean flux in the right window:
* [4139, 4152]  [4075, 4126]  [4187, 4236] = 0.08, 12.1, 12.3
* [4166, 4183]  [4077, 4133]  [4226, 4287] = 0.10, 12.1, 11.7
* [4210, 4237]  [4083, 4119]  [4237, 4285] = -0.02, 12.3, 11.8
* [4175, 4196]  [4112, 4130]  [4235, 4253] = 0.03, 12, 11.9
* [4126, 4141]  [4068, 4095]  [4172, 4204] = -0.01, 12.3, 11.5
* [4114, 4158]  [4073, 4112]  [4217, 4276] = 0.03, 12.2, 11.7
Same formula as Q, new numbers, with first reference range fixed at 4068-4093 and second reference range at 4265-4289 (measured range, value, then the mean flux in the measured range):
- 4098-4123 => 0.03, 11.9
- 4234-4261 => 0.01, 11.8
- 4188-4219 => -0.07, 12.8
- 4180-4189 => 0.04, 11.5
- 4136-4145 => 0.03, 11.8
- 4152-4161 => 0.07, 11.3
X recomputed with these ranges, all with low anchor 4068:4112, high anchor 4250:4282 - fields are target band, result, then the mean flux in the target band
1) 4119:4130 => 0.4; 11.5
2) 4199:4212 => -0.9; 12.5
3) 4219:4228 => 0.2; 11.4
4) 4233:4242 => -0.3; 12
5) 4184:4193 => -0.4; 12.3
